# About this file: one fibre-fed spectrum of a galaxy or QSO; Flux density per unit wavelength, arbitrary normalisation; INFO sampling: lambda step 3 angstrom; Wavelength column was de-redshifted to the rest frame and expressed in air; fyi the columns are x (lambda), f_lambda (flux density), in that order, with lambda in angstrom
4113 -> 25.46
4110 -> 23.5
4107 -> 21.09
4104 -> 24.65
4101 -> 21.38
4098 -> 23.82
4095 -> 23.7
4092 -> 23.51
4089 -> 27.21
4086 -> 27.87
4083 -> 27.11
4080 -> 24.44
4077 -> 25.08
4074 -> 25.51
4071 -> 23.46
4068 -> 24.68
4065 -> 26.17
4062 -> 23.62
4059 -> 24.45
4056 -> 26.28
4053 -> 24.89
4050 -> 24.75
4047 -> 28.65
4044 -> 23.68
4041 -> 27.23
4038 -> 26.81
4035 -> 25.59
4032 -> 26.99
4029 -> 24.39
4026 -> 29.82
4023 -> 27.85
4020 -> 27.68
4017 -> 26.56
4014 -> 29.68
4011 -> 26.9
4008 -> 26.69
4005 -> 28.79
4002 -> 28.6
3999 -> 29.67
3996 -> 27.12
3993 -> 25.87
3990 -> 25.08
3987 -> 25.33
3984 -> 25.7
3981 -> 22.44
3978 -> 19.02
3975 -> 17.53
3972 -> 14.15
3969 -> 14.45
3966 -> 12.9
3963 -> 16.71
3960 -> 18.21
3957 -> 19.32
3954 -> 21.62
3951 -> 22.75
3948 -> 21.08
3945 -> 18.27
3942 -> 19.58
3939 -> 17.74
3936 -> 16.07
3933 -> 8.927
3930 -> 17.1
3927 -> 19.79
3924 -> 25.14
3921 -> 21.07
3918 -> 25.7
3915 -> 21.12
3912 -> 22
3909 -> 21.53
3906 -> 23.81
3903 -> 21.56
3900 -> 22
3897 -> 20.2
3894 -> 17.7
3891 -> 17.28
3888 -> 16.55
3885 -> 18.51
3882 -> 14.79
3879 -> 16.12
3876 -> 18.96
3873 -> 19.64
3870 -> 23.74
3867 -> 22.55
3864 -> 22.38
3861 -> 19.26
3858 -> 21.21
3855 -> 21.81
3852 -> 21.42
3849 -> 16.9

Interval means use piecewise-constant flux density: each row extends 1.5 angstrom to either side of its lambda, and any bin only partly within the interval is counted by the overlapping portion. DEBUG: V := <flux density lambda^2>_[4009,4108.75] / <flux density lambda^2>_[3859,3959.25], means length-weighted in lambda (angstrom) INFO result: 1.39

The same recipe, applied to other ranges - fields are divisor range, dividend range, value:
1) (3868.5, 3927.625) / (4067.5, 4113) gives 1.32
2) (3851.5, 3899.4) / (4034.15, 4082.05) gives 1.42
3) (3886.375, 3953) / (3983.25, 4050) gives 1.43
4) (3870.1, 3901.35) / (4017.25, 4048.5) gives 1.57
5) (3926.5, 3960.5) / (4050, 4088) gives 1.47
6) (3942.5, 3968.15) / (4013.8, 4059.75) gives 1.47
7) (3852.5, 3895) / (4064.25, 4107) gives 1.42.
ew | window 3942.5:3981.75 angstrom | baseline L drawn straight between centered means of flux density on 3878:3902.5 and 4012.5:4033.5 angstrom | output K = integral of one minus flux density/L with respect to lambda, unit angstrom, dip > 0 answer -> 8.2 angstrom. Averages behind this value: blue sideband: 18.1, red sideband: 27.6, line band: 18.3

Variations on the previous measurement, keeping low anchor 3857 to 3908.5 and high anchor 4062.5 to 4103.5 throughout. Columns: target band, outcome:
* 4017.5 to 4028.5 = -2.1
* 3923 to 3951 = 3.8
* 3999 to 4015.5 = -3.8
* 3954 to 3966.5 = 2.3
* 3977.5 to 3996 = -1.6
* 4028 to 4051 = -2.2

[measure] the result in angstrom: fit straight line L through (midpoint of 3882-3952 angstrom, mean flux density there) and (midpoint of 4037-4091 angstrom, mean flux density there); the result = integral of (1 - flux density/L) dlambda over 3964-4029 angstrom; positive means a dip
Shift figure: -3.69 angstrom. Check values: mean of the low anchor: 19.7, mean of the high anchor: 25.6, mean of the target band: 24.3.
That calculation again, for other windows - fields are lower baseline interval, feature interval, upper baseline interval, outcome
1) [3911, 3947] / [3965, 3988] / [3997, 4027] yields 5.3 angstrom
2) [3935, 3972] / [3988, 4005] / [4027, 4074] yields -4.7 angstrom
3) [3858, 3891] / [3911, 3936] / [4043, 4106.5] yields 0.9 angstrom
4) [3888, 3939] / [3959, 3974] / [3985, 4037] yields 5.4 angstrom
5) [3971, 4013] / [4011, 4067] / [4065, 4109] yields -4.0 angstrom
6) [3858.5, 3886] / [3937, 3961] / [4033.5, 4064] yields 2.7 angstrom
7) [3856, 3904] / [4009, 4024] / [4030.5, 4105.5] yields -2.5 angstrom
